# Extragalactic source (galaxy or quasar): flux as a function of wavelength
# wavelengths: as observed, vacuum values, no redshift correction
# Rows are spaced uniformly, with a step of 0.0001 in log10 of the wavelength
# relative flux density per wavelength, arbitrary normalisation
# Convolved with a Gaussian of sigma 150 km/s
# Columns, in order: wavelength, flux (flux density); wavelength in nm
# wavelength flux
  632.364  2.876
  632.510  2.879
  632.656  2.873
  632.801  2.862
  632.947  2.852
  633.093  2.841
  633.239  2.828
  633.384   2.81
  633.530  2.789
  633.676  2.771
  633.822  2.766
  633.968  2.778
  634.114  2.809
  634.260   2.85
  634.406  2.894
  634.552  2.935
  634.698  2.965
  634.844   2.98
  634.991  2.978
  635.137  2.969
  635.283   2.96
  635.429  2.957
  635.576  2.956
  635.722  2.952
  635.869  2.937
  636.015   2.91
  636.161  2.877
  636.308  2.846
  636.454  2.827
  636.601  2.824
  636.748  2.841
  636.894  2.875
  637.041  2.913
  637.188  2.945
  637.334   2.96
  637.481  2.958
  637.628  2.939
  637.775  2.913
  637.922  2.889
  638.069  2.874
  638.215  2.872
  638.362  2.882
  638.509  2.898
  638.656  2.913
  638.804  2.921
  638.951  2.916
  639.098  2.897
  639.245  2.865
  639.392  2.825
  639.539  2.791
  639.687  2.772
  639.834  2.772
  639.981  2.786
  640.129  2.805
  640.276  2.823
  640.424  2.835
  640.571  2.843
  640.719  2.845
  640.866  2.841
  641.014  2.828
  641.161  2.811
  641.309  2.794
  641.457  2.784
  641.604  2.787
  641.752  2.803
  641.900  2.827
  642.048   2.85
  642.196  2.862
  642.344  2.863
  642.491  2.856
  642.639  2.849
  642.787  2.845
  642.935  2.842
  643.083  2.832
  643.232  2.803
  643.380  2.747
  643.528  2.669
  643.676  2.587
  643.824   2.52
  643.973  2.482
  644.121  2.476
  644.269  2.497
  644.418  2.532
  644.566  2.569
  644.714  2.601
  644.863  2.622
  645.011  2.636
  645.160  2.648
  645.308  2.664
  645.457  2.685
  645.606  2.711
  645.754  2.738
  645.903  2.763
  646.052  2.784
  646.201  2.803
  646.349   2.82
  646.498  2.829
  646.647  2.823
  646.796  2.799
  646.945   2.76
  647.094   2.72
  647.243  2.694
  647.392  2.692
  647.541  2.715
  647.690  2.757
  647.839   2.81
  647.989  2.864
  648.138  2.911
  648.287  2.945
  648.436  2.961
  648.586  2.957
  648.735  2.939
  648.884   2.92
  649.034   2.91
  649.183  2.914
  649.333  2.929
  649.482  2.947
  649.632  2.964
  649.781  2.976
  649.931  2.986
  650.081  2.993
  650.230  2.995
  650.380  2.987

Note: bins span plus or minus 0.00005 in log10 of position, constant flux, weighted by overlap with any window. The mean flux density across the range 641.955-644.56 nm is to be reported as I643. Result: 2.71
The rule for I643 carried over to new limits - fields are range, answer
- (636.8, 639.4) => 2.91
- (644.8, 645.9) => 2.68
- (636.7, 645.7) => 2.79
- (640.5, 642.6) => 2.83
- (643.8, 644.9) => 2.53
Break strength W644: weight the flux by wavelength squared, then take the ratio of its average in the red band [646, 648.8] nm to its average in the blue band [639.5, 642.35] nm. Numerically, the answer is 1.02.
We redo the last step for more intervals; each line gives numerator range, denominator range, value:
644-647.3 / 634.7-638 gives 0.95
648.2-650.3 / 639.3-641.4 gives 1.08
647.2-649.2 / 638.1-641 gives 1.03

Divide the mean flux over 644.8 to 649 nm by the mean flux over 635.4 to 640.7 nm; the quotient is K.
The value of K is 1.0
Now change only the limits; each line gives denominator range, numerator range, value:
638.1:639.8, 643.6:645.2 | 0.89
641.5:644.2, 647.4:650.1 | 1.06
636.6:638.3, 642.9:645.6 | 0.91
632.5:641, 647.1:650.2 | 1.00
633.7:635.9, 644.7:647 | 0.94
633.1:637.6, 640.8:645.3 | 0.94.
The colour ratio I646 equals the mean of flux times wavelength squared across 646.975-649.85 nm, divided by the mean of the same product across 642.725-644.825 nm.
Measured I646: 1.1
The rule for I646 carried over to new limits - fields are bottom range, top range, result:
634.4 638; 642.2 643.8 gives 0.97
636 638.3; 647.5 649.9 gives 1.04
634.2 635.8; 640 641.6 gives 0.97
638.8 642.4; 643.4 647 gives 0.96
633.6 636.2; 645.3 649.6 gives 1.01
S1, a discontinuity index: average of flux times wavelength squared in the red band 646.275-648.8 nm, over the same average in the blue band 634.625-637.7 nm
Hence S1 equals 1.00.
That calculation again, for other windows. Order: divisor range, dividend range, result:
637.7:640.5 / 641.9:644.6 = 0.96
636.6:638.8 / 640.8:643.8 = 0.98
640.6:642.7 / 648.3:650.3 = 1.07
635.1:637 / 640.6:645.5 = 0.96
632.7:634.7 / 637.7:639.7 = 1.03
